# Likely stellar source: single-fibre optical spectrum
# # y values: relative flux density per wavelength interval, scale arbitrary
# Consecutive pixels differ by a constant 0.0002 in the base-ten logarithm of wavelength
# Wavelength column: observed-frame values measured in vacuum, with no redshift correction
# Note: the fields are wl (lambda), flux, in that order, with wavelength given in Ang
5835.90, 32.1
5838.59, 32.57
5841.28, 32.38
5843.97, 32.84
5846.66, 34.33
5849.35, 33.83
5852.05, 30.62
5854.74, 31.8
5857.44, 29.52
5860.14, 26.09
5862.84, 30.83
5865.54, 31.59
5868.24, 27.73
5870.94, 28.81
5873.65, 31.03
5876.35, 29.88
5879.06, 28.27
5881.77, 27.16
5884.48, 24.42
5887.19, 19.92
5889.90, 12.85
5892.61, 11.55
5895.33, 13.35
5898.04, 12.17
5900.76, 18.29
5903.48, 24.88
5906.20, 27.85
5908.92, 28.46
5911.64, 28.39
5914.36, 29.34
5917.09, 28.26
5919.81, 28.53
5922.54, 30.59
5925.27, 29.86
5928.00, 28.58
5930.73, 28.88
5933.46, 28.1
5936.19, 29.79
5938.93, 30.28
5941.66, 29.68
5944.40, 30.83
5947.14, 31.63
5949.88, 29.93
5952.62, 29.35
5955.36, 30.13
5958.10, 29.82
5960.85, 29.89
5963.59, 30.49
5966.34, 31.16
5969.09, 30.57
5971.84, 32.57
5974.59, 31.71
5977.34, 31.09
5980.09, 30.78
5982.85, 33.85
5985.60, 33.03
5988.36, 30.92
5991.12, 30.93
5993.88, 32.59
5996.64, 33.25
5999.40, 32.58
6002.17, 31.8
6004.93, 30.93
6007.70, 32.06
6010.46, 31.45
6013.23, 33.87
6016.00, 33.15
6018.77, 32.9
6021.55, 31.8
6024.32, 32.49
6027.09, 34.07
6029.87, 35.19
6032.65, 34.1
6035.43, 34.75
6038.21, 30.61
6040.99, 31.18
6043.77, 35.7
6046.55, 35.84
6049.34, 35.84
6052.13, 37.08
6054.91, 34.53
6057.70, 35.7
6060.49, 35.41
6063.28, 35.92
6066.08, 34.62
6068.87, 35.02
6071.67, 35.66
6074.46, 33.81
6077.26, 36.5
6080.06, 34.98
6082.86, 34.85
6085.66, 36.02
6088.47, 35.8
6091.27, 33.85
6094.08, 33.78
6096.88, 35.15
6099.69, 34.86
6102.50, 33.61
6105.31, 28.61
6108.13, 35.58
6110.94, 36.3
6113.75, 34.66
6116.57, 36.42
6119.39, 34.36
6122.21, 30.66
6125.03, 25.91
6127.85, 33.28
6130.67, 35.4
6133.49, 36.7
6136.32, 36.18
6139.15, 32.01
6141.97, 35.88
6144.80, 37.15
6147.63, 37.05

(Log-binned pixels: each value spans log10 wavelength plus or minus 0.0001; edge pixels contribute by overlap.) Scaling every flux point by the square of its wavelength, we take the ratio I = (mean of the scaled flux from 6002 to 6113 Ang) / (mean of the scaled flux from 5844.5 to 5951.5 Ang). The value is 1.3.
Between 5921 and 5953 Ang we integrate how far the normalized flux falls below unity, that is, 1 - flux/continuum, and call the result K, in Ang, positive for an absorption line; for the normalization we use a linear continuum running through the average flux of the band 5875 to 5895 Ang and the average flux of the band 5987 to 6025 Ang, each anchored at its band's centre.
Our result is -4.5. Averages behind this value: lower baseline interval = 21.6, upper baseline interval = 32.2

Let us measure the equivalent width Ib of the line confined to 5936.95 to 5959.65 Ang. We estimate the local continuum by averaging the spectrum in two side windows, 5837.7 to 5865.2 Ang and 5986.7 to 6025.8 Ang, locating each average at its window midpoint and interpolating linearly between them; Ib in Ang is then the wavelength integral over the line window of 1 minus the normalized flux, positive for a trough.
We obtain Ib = 1.2 Ang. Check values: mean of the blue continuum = 31.5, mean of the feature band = 30.2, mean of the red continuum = 32.2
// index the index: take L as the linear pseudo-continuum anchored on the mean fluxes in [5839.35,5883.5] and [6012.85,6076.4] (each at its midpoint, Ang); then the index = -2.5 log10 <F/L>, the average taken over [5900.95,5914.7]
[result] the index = 0.17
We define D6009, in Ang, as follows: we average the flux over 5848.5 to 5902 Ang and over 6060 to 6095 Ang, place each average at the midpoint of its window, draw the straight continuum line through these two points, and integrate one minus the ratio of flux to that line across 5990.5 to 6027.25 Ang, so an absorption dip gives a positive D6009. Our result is -0.9 Ang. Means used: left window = 24.9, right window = 35.1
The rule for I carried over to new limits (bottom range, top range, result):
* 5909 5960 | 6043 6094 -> 1.25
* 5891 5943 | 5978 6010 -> 1.28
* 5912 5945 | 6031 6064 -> 1.23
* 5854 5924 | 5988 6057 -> 1.37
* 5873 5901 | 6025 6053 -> 1.75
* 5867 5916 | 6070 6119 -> 1.58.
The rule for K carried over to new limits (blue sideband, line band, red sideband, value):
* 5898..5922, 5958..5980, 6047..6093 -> -1.12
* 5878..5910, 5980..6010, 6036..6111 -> -3.78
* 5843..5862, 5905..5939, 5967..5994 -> 2.77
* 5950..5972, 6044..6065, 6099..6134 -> -2.29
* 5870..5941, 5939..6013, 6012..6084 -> -3.60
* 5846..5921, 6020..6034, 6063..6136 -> -0.89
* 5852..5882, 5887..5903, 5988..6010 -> 8.07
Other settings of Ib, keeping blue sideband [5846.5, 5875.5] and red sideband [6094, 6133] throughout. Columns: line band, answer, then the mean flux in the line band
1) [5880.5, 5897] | 6.8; 18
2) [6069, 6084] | -0.9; 35.2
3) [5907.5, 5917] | 0.7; 28.7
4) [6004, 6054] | -1.6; 33.5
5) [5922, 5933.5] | 0.7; 29.2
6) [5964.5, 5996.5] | 0.1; 31.8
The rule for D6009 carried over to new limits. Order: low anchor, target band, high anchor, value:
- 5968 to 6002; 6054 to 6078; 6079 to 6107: -1.15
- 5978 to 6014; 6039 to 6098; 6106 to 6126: -3.91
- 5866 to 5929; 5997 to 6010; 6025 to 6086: -0.15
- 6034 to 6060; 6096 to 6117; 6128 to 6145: 0.46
